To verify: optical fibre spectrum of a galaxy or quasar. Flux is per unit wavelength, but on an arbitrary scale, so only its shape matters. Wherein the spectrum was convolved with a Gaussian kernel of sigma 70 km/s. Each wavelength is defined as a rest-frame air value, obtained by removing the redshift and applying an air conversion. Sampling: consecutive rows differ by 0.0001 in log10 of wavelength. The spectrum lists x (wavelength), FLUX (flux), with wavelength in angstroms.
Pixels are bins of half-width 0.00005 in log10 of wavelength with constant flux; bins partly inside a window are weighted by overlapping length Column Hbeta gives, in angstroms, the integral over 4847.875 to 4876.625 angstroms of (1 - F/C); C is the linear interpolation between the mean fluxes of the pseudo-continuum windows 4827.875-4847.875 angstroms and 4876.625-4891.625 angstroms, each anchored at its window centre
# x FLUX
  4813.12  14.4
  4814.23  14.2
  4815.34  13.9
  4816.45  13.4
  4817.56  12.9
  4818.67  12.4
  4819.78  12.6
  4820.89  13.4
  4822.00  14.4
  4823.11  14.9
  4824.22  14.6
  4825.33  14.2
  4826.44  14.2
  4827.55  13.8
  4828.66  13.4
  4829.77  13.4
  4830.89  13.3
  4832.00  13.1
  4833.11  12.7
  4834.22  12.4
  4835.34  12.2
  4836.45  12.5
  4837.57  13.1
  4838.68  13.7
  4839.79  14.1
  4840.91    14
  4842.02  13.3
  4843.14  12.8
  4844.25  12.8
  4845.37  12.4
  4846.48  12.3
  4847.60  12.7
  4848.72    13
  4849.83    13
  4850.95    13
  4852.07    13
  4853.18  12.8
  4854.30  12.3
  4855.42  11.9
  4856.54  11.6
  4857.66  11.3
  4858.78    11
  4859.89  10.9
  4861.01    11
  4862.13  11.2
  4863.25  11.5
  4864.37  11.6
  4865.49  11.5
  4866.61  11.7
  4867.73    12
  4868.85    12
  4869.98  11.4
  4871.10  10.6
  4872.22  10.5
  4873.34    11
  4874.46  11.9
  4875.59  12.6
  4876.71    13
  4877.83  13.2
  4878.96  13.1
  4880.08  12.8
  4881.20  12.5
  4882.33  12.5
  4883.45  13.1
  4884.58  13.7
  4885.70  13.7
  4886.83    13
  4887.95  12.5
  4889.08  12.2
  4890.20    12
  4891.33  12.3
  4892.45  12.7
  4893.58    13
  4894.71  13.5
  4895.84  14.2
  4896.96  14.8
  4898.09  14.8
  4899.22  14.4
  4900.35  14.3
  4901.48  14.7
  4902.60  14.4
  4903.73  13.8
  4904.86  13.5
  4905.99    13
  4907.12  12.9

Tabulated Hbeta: 2.5 angstroms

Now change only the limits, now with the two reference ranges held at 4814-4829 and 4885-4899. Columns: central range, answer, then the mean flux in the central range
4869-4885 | 1.3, 12.3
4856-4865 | 1.5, 11.3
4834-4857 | 1.3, 12.8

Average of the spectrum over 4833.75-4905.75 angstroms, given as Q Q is 12.7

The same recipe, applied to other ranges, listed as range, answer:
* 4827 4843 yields 13.2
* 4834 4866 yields 12.4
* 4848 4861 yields 12.1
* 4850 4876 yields 11.7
